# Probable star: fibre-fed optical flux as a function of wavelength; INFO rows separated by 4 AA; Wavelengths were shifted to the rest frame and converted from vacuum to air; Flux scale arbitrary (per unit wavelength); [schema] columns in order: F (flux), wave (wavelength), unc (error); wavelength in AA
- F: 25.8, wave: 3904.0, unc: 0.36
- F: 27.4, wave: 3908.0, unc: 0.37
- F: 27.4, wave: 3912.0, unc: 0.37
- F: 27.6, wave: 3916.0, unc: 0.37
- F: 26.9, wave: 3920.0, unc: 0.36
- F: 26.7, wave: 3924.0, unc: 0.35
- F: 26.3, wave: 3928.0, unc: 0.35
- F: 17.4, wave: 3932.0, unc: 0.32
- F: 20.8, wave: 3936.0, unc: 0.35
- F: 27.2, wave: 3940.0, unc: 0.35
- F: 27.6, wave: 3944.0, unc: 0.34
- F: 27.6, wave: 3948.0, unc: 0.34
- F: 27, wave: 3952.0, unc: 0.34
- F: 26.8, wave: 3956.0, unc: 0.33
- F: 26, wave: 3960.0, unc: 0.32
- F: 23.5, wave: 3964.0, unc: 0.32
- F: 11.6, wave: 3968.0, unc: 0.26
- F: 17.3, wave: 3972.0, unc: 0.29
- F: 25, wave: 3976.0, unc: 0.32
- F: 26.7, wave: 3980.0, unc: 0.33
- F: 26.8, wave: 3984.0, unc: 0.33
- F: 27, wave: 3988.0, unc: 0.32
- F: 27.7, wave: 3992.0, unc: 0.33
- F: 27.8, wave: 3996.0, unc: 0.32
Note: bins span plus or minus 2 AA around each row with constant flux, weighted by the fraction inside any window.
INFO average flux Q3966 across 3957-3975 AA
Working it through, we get 20.3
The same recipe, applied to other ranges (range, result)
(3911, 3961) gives 25.8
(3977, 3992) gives 26.8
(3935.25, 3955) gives 26.4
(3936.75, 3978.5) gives 23.9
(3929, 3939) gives 20.6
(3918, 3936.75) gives 23.8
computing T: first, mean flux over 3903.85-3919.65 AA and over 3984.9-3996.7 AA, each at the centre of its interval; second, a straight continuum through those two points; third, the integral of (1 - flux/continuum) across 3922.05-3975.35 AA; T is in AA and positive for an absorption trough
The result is 7.3 AA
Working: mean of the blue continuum 27.2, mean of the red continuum 27.4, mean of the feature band 23.6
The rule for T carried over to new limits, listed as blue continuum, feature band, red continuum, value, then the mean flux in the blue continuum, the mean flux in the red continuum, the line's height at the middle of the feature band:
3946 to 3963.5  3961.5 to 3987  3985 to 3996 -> 4.65 AA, 26.6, 27.4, 27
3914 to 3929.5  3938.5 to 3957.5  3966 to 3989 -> -1.98 AA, 26.9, 22.2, 24.7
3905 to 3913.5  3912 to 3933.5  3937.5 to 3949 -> 1.43 AA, 27.2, 27.2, 27.2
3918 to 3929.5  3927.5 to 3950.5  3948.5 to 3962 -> 1.95 AA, 26.6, 26.7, 26.7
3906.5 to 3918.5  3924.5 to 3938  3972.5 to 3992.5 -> 2.48 AA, 27.4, 25.9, 27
